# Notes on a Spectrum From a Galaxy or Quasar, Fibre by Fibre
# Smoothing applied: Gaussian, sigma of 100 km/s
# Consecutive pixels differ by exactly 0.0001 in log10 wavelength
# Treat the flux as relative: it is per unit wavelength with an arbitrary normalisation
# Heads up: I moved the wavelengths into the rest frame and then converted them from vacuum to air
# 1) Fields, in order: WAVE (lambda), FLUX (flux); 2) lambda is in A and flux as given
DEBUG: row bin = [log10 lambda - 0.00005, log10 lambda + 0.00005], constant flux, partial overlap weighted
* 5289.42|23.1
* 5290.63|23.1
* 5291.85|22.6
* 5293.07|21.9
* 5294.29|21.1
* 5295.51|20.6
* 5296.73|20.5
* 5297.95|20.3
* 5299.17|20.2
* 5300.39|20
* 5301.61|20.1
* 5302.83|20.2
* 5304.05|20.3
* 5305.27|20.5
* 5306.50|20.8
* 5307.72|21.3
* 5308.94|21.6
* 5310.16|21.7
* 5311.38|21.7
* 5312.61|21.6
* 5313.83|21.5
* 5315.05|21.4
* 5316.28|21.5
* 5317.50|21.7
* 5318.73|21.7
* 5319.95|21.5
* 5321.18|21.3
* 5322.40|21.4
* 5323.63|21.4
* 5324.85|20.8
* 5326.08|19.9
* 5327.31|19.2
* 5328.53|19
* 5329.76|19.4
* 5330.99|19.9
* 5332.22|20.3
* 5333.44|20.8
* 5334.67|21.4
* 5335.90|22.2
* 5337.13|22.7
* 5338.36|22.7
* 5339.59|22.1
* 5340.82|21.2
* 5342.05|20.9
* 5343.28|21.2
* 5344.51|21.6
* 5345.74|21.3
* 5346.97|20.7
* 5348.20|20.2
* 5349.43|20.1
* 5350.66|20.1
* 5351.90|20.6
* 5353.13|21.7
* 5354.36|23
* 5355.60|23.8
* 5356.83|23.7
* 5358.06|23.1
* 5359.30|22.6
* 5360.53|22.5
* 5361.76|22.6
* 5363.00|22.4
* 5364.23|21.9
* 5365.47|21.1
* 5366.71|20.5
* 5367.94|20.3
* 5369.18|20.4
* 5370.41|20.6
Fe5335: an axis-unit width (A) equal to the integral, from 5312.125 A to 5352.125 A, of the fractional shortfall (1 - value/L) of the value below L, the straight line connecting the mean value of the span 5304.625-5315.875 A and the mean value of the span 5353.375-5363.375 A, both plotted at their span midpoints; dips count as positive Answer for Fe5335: 1.9 A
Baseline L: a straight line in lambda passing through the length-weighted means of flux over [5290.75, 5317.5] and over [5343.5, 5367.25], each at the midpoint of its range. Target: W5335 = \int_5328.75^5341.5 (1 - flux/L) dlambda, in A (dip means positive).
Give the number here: 0.2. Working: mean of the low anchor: 21.1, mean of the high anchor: 21.8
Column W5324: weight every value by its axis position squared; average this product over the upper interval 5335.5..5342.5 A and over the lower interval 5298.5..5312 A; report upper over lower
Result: 1.07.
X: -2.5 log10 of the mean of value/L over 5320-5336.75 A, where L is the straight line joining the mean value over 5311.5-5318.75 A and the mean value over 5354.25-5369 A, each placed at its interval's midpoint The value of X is 0.06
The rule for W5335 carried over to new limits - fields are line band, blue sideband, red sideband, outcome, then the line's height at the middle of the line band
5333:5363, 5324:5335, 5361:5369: -1.5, 20.8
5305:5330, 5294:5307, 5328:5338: -0.5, 20.6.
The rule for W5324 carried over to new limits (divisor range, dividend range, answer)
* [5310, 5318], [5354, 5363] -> 1.08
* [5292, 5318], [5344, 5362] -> 1.06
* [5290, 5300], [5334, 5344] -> 1.04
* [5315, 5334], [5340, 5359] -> 1.05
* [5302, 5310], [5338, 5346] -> 1.05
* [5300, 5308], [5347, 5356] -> 1.06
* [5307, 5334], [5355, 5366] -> 1.10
